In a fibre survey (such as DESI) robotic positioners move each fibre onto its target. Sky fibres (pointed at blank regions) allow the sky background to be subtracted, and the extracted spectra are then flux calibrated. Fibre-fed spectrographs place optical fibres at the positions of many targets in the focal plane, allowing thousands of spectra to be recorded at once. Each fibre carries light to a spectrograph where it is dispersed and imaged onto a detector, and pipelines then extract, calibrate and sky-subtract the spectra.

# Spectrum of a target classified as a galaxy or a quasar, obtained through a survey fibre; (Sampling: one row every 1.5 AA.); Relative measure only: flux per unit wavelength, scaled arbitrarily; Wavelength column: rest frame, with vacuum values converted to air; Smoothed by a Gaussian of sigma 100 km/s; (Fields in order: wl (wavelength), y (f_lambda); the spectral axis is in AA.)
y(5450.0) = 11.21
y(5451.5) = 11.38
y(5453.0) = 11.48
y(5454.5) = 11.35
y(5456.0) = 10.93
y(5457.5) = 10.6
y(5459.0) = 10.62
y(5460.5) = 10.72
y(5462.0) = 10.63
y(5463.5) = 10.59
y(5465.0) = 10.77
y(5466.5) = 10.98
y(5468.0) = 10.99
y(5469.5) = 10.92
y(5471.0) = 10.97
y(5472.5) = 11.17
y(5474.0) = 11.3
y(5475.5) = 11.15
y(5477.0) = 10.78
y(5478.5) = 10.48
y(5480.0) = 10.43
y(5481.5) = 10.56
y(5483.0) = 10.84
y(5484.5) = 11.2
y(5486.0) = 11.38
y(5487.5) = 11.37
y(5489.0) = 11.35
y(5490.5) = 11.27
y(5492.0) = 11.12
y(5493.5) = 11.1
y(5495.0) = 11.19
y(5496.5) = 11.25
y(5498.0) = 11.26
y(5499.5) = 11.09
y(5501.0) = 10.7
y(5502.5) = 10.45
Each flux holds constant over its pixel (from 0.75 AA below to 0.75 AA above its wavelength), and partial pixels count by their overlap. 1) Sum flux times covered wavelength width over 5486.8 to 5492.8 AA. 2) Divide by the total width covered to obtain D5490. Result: 11.3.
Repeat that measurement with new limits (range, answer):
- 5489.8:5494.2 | 11.2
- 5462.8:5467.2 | 10.8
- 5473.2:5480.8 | 10.8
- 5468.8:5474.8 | 11.1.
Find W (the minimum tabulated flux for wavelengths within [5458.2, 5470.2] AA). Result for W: 10.59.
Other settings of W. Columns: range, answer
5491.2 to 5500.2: 11.09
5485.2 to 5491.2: 11.27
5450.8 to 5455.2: 11.35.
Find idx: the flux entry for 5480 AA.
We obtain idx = 10.43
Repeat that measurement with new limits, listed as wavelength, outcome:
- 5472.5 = 11.17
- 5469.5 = 10.92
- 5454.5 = 11.35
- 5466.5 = 10.98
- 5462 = 10.63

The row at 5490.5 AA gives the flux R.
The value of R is 11.27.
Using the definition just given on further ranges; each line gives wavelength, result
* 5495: 11.19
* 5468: 10.99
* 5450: 11.21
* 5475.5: 11.15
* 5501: 10.7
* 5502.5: 10.45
